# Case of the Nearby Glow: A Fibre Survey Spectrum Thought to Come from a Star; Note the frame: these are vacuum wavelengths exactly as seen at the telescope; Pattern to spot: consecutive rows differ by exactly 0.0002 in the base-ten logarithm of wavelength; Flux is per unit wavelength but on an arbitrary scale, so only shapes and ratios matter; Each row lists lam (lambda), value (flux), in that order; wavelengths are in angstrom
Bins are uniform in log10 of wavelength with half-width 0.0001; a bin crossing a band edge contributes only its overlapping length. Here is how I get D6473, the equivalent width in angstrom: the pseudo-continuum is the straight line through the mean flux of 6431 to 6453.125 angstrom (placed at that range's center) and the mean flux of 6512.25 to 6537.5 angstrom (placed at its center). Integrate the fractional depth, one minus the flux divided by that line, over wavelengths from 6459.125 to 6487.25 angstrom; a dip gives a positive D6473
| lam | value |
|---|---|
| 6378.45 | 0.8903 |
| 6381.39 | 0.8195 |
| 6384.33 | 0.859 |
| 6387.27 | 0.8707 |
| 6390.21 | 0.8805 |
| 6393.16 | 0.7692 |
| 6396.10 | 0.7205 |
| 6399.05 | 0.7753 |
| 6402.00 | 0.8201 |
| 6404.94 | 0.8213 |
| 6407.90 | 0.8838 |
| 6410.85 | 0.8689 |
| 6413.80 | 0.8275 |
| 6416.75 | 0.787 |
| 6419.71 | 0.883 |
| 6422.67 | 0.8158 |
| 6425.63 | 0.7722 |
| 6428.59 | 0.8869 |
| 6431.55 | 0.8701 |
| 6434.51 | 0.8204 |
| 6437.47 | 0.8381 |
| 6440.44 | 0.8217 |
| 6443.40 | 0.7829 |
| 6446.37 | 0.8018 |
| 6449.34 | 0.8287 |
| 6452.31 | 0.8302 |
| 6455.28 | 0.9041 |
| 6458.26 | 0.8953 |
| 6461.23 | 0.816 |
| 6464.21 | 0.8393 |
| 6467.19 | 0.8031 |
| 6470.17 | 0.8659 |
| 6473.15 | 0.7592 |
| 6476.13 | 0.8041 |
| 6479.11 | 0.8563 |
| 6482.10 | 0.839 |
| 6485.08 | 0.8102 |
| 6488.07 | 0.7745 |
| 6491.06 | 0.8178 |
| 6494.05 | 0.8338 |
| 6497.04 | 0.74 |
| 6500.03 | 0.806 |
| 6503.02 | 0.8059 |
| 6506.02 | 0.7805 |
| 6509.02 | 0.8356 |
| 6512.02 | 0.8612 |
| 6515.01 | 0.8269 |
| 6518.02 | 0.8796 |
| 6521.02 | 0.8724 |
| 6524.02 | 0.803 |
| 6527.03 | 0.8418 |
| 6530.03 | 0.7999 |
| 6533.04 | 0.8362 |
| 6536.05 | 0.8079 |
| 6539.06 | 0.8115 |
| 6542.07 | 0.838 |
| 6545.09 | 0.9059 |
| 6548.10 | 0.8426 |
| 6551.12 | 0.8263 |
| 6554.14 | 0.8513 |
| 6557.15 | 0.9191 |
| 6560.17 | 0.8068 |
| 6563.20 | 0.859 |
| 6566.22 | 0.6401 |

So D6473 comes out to 0.2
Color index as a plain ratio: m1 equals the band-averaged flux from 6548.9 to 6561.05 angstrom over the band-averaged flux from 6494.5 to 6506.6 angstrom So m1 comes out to 1.08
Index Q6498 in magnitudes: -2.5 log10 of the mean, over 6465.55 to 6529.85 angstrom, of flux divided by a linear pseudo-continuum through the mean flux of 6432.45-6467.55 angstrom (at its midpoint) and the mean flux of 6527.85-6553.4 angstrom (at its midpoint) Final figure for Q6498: 0.02 mag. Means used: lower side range 0.833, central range 0.82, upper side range 0.834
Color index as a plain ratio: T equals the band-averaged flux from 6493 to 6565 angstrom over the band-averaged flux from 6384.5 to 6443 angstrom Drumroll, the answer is 1.0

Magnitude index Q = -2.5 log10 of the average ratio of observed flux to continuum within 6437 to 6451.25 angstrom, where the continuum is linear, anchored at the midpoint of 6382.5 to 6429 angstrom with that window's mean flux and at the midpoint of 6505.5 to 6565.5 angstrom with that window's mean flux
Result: 0.02 mag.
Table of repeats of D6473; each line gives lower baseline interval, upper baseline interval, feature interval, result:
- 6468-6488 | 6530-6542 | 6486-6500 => 0.42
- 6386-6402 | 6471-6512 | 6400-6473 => -2.67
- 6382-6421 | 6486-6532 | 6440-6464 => -0.36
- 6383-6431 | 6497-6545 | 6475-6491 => 0.19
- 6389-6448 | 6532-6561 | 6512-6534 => 0.07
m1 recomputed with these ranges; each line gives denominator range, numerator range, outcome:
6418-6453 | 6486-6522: 0.99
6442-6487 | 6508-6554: 1.01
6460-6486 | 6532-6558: 1.03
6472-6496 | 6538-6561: 1.05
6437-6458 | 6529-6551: 1.00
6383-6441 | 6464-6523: 0.99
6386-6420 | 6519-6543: 1.01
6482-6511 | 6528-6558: 1.05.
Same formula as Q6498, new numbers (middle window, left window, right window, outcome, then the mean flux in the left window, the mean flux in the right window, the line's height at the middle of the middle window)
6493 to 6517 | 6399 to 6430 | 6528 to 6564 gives 0.04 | 0.833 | 0.842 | 0.839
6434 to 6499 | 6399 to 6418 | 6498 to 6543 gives 0.01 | 0.831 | 0.826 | 0.828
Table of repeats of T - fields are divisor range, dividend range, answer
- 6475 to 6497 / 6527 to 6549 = 1.03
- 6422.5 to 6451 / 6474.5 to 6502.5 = 0.98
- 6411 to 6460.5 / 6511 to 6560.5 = 1.01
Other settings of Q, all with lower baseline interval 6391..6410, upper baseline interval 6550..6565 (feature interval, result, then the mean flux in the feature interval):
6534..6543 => 0.032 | 0.819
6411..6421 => -0.038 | 0.837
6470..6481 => 0.011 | 0.817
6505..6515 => 0.009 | 0.828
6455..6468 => -0.036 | 0.849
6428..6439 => -0.050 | 0.851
